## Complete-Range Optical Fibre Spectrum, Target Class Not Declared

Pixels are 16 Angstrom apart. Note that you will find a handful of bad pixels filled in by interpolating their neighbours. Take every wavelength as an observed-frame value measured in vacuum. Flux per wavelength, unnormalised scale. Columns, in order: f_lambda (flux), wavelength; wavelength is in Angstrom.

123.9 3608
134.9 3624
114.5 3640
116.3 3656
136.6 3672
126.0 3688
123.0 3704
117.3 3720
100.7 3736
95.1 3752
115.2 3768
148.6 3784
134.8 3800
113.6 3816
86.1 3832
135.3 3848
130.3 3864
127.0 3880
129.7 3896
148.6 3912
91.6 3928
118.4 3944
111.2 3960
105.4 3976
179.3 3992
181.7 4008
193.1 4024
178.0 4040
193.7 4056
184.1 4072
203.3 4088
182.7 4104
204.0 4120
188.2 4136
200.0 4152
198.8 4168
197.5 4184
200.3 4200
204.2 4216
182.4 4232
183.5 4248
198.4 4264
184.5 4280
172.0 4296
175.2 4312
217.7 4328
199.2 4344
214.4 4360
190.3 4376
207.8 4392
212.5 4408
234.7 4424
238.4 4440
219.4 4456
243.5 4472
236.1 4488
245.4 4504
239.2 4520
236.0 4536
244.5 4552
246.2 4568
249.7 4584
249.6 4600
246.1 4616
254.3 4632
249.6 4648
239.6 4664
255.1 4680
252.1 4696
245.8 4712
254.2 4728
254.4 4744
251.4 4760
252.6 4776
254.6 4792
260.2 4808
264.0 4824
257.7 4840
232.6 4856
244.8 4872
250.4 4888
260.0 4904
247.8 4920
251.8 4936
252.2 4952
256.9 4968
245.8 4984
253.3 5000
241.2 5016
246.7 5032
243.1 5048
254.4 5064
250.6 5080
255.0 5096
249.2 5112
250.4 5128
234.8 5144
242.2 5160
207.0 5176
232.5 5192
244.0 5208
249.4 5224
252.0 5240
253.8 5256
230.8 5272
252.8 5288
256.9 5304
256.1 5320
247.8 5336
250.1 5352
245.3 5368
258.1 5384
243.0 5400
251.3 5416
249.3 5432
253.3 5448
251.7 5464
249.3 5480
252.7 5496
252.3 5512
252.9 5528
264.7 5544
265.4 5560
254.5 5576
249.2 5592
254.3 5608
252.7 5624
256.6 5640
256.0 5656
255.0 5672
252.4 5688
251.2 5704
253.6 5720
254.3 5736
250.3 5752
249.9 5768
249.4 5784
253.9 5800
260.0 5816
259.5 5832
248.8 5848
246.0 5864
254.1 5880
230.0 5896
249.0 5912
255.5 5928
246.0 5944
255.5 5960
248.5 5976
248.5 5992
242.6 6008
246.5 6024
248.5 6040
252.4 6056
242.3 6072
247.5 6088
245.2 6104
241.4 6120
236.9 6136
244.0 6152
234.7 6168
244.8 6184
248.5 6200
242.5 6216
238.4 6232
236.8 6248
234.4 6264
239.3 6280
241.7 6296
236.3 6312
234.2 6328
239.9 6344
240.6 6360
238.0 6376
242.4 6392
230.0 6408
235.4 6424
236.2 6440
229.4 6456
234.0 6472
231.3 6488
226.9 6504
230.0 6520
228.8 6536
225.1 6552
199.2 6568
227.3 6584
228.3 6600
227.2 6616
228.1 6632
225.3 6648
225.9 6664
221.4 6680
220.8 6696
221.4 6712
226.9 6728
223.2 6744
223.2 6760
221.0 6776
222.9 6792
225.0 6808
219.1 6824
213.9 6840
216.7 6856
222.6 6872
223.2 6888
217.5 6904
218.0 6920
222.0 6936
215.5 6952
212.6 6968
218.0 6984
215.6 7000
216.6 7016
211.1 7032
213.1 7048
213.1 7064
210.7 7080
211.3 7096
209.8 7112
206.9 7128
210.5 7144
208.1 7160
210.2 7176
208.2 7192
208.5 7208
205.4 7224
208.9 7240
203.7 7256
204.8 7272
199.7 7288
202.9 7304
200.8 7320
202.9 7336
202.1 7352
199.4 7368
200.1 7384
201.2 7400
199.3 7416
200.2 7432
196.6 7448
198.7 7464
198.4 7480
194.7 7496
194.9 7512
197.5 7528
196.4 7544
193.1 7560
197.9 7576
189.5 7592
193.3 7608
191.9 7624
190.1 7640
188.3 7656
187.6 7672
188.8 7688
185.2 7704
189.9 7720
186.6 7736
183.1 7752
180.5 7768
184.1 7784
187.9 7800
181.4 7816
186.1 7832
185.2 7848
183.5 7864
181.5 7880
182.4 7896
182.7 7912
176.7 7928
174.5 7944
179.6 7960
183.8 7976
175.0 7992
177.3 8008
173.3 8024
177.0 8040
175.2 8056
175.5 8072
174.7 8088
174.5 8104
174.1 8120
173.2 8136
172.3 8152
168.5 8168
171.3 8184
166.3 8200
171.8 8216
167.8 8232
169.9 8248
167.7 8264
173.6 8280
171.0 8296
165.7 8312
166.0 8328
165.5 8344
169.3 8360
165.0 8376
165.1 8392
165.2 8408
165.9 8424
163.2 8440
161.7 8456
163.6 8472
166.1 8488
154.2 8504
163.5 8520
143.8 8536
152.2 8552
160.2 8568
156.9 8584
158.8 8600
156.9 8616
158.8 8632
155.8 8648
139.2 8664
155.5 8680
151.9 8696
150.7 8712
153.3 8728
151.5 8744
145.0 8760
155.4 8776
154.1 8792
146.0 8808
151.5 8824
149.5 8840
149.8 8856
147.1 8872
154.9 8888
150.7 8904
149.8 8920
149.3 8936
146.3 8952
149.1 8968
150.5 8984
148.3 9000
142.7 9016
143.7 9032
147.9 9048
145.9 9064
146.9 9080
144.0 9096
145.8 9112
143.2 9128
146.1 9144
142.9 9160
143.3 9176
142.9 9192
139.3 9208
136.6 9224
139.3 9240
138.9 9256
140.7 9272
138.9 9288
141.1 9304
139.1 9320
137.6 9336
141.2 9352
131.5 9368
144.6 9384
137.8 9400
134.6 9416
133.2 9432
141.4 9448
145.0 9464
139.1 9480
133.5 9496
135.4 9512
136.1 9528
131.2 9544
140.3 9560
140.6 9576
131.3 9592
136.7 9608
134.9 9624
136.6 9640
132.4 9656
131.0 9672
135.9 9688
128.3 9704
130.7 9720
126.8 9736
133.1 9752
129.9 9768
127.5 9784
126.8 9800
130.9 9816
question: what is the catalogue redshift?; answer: 0.000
